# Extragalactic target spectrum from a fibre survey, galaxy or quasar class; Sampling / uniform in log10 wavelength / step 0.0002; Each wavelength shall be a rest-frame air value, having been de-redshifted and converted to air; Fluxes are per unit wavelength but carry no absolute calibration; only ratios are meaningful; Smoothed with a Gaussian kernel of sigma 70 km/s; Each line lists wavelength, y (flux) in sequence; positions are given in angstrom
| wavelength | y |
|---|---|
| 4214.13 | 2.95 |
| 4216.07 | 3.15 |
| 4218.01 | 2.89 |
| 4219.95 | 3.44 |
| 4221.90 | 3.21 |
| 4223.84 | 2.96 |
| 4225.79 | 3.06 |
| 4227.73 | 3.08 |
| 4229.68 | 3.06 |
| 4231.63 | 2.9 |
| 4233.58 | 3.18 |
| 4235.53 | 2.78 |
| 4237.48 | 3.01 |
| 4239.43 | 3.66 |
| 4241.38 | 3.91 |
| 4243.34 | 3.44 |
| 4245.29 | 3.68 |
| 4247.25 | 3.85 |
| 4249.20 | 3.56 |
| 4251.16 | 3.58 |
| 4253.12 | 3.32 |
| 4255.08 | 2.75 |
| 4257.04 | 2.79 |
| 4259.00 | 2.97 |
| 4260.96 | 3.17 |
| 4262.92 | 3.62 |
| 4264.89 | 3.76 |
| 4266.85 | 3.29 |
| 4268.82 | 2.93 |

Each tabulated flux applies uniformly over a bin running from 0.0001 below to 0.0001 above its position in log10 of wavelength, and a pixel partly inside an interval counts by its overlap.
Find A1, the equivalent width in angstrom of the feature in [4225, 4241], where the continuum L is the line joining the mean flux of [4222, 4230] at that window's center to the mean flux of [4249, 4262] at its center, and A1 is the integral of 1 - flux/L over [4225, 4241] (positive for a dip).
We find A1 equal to -0.2 angstrom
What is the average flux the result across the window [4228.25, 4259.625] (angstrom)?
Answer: 3.28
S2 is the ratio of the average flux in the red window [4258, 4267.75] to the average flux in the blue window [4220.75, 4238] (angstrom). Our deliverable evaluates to 1.11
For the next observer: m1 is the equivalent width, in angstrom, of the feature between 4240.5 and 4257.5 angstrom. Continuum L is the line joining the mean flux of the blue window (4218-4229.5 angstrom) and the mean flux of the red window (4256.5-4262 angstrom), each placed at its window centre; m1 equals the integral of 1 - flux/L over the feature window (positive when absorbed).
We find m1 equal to -2.3 angstrom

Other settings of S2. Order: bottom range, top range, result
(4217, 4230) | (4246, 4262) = 1.05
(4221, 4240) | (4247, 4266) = 1.08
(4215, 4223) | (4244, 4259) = 1.05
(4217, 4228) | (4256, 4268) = 1.05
